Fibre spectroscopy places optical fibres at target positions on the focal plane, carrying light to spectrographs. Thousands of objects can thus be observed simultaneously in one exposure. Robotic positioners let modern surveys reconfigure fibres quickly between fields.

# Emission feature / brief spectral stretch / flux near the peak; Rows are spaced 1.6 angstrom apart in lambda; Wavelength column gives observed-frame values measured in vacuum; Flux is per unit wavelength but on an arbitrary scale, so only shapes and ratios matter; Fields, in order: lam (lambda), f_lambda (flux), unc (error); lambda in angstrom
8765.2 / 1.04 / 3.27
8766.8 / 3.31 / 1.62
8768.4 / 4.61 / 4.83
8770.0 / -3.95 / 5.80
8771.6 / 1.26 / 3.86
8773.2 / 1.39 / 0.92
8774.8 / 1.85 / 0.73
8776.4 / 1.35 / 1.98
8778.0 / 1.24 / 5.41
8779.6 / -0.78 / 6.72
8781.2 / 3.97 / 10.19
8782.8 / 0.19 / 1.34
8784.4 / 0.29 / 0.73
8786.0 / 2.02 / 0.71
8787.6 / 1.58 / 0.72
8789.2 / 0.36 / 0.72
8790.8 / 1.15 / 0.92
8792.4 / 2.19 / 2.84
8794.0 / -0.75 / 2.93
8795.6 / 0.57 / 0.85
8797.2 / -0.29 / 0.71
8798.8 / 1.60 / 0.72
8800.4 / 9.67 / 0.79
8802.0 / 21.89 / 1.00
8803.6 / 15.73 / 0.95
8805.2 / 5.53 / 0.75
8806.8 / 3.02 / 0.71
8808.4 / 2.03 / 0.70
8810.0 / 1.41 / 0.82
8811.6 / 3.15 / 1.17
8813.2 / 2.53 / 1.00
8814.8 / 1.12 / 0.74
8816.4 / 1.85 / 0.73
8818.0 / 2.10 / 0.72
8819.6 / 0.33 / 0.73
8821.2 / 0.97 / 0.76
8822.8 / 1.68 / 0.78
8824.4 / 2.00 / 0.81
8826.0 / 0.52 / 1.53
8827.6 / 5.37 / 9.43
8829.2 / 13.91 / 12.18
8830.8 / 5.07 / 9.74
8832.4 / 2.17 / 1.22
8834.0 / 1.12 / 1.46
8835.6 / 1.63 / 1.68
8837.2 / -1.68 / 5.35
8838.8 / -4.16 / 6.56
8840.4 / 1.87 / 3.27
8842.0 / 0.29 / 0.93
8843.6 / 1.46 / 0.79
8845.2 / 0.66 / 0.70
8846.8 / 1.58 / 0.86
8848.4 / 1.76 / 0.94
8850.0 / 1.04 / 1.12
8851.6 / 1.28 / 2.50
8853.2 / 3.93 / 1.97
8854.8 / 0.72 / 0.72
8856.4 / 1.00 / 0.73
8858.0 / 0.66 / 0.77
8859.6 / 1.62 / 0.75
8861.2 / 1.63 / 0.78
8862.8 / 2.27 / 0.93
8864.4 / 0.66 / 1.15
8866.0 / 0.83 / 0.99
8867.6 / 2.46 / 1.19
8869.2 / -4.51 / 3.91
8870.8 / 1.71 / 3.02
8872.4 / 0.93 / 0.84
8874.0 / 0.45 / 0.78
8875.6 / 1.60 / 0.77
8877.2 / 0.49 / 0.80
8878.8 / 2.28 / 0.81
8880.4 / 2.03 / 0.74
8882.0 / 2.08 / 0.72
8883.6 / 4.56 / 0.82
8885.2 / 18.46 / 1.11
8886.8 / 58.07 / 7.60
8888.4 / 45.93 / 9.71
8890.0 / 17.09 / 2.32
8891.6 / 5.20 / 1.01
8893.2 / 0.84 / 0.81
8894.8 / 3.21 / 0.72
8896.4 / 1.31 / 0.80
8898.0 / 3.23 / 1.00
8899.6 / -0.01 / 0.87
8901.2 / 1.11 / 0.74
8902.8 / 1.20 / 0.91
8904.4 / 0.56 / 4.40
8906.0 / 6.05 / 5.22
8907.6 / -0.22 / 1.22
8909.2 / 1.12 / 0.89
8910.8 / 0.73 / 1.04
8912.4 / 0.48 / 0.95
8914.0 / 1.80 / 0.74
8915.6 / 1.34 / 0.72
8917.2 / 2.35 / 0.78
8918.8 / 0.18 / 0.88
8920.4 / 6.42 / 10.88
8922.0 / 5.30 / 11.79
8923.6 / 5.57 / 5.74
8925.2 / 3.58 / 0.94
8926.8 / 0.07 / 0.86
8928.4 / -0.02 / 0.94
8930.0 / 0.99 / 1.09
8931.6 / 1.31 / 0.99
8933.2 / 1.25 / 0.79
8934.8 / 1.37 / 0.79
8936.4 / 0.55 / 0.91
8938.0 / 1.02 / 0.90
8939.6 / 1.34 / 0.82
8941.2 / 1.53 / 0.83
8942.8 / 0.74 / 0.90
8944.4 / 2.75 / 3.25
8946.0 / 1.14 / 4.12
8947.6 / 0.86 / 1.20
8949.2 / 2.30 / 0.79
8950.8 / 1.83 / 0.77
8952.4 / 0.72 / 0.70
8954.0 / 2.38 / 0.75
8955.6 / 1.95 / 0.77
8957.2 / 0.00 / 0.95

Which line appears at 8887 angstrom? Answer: [O III]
